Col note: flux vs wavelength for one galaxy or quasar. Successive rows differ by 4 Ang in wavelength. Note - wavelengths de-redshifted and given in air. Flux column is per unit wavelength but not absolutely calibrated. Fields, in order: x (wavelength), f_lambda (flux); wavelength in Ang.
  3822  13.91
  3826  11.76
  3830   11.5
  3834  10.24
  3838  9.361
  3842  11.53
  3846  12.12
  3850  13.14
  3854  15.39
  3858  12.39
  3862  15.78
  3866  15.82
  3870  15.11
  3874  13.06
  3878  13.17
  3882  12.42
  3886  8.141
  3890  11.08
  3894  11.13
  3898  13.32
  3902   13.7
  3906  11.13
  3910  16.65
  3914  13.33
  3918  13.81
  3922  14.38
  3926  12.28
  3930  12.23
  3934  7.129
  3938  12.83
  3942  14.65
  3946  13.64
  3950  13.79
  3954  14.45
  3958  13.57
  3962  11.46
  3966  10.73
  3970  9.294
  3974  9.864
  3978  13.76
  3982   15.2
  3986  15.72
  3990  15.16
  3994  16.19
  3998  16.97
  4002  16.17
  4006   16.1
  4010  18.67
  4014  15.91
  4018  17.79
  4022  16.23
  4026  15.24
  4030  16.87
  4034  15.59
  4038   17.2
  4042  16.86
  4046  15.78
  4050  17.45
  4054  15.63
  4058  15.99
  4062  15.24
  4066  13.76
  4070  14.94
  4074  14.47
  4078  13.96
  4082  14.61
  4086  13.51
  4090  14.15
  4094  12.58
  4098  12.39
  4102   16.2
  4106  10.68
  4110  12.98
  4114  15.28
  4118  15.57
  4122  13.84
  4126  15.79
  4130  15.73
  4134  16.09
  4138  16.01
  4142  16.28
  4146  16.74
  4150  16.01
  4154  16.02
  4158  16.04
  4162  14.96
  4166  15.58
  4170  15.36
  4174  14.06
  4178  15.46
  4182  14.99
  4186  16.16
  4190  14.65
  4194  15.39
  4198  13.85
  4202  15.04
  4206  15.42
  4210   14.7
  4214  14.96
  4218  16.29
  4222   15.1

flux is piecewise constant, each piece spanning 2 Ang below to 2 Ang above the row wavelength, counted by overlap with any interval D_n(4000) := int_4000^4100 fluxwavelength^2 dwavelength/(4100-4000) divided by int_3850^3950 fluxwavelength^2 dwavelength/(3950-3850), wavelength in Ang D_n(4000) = 1.3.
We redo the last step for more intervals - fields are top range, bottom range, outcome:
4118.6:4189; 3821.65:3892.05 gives 1.44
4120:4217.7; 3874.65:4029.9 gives 1.25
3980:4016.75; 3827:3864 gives 1.42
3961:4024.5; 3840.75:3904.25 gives 1.21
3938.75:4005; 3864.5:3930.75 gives 1.11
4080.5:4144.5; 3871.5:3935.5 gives 1.30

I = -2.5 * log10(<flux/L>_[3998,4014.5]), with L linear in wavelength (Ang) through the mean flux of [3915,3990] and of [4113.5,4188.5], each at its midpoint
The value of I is -0.24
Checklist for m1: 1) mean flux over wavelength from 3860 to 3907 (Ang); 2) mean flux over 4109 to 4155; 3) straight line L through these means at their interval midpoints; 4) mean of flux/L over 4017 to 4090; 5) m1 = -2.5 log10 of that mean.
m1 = -0.061 mag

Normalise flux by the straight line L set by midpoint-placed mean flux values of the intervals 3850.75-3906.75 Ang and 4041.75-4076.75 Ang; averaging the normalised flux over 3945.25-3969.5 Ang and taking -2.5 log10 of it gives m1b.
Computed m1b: 0.11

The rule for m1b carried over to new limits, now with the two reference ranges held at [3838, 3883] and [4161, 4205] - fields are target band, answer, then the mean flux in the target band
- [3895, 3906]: 0.07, 12.9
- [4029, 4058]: -0.15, 16.4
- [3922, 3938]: 0.22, 11.3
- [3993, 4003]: -0.17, 16.5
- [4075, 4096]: 0.06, 13.8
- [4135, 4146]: -0.10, 16.2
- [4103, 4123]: 0.07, 13.8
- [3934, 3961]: 0.05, 13.2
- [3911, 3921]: -0.02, 14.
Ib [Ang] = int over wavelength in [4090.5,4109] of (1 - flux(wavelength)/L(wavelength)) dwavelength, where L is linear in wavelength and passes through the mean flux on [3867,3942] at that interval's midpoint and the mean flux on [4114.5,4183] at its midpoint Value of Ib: 2.36 Ang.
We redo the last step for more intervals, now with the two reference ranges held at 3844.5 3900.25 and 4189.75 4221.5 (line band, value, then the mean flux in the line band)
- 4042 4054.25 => -2.07 Ang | 16.5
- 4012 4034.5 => -3.83 Ang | 16.3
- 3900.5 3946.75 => 1.30 Ang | 13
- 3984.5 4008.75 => -4.15 Ang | 16.1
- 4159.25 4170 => -0.38 Ang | 15.3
